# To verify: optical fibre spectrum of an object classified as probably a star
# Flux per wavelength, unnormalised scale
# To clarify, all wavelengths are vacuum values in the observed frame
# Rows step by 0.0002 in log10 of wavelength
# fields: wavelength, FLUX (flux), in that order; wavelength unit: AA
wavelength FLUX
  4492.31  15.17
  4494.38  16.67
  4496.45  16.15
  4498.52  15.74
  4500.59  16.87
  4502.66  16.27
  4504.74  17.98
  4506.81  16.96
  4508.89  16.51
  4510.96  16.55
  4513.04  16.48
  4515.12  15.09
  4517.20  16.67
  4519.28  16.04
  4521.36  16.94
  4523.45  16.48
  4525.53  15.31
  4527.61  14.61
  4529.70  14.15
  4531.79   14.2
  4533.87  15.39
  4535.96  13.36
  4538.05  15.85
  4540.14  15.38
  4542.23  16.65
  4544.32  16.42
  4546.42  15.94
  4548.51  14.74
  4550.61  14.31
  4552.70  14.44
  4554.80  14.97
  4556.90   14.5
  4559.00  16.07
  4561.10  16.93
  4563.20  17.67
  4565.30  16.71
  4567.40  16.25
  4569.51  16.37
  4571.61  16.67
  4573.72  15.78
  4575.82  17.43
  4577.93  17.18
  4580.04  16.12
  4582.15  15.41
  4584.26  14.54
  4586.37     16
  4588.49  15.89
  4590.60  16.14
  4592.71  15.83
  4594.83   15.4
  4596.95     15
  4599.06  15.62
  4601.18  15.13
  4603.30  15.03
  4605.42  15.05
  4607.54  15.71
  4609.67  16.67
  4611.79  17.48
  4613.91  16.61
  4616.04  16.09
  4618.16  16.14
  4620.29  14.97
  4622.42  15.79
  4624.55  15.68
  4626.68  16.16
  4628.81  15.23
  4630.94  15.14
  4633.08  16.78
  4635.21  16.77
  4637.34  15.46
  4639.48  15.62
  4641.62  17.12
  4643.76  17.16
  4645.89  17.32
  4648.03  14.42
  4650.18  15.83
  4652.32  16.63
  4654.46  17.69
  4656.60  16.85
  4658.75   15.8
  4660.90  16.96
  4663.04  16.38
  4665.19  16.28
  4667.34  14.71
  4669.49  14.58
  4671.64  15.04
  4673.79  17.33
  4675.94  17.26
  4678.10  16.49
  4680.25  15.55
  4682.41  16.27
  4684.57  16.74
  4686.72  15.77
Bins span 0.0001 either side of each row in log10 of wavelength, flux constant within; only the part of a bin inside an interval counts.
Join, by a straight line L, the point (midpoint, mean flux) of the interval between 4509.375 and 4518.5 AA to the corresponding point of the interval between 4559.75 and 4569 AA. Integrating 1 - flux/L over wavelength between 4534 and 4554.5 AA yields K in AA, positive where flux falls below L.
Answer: 1.7 AA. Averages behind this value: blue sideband 16.2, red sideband 16.8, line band 15.2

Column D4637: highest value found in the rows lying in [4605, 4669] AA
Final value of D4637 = 17.69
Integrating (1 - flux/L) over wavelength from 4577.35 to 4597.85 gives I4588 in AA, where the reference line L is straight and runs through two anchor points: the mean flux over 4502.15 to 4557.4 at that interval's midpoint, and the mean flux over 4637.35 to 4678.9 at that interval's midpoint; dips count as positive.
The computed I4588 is 0.3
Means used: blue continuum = 15.6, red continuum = 16.3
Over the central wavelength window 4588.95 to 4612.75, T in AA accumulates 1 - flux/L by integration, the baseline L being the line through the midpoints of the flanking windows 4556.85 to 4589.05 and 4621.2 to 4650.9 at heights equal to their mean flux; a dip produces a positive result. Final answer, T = 0.64 AA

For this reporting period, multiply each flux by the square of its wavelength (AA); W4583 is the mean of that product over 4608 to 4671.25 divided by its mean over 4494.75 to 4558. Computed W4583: 1.1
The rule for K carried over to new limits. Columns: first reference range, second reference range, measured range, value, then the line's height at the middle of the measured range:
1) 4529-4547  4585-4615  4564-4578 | -0.95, 15.6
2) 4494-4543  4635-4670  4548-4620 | 0.84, 16.1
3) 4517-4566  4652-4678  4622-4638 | 0.19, 16.1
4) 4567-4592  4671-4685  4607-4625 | 0.09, 16.2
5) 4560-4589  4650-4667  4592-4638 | 1.75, 16.4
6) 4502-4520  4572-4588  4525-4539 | 1.47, 16.4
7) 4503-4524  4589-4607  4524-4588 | 1.29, 16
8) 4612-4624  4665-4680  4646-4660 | -0.29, 16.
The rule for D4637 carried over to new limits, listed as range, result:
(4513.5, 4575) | 17.67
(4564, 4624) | 17.48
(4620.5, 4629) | 16.16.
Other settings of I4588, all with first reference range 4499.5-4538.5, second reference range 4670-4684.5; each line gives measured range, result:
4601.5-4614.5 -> 0.1 AA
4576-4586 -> 0.0 AA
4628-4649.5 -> 0.1 AA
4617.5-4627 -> 0.3 AA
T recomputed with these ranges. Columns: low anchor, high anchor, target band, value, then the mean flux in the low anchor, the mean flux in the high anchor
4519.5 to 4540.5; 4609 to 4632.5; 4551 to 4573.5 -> -0.75 AA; 15.2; 16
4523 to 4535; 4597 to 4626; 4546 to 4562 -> 0.02 AA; 14.9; 15.8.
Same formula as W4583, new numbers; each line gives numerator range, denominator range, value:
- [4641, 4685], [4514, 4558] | 1.12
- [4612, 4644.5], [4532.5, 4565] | 1.07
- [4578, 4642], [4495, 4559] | 1.05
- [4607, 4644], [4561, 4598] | 1.02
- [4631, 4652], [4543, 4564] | 1.08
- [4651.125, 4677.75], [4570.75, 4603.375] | 1.06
